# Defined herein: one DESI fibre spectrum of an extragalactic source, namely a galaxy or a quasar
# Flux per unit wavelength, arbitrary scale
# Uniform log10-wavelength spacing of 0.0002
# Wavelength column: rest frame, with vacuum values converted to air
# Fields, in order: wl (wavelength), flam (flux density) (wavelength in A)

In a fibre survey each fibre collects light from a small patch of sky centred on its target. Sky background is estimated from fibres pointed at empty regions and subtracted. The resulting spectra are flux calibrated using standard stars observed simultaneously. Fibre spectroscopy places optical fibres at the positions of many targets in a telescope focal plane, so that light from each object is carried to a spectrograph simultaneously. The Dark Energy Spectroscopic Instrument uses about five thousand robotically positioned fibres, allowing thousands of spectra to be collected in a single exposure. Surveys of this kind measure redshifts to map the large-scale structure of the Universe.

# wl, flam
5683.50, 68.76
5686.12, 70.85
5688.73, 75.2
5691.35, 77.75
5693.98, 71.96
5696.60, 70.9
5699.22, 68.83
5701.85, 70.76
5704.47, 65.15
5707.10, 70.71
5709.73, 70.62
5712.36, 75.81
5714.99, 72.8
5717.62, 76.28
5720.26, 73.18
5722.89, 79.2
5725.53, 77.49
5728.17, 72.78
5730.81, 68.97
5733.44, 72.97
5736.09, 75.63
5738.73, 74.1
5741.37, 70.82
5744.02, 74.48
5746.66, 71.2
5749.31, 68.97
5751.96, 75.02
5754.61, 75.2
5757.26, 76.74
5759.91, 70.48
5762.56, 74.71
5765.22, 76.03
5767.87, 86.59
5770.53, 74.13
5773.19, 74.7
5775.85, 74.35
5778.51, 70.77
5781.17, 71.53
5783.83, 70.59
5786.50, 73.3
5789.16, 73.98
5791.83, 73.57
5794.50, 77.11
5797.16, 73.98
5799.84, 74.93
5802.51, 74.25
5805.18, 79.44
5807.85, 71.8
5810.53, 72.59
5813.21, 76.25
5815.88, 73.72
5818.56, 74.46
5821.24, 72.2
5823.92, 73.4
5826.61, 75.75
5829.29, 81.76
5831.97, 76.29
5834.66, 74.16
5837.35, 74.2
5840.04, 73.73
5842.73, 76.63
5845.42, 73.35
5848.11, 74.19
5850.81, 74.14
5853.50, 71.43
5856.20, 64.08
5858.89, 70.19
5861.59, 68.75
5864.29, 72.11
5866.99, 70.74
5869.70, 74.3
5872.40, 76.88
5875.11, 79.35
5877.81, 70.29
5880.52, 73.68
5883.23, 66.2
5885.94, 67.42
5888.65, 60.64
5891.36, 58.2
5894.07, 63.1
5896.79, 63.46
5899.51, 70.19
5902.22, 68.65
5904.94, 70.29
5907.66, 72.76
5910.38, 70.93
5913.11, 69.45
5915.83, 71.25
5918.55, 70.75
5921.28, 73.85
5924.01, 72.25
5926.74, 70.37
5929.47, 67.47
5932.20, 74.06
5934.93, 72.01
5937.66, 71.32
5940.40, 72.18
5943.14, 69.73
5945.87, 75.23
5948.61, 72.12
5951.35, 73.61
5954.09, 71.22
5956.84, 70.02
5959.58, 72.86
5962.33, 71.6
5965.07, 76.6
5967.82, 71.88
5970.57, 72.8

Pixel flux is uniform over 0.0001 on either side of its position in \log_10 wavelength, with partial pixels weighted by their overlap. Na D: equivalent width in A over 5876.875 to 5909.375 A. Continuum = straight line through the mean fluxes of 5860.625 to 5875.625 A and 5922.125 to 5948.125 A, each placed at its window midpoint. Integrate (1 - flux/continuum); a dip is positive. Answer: 2.6 A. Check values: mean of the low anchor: 73.5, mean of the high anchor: 71.7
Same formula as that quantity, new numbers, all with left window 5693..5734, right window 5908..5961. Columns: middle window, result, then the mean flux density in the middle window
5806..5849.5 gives -1.63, 74.7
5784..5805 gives -0.69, 74.5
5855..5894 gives 1.38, 69.3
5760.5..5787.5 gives -0.89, 74.6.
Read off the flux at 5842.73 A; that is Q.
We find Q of 76.63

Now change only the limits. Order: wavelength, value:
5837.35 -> 74.2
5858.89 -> 70.19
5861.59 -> 68.75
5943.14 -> 69.73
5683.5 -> 68.76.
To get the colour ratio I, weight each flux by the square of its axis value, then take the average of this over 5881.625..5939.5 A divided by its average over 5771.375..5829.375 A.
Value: 0.96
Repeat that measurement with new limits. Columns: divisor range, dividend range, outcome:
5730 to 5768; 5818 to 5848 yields 1.05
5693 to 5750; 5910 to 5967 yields 1.07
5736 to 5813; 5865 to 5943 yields 0.99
